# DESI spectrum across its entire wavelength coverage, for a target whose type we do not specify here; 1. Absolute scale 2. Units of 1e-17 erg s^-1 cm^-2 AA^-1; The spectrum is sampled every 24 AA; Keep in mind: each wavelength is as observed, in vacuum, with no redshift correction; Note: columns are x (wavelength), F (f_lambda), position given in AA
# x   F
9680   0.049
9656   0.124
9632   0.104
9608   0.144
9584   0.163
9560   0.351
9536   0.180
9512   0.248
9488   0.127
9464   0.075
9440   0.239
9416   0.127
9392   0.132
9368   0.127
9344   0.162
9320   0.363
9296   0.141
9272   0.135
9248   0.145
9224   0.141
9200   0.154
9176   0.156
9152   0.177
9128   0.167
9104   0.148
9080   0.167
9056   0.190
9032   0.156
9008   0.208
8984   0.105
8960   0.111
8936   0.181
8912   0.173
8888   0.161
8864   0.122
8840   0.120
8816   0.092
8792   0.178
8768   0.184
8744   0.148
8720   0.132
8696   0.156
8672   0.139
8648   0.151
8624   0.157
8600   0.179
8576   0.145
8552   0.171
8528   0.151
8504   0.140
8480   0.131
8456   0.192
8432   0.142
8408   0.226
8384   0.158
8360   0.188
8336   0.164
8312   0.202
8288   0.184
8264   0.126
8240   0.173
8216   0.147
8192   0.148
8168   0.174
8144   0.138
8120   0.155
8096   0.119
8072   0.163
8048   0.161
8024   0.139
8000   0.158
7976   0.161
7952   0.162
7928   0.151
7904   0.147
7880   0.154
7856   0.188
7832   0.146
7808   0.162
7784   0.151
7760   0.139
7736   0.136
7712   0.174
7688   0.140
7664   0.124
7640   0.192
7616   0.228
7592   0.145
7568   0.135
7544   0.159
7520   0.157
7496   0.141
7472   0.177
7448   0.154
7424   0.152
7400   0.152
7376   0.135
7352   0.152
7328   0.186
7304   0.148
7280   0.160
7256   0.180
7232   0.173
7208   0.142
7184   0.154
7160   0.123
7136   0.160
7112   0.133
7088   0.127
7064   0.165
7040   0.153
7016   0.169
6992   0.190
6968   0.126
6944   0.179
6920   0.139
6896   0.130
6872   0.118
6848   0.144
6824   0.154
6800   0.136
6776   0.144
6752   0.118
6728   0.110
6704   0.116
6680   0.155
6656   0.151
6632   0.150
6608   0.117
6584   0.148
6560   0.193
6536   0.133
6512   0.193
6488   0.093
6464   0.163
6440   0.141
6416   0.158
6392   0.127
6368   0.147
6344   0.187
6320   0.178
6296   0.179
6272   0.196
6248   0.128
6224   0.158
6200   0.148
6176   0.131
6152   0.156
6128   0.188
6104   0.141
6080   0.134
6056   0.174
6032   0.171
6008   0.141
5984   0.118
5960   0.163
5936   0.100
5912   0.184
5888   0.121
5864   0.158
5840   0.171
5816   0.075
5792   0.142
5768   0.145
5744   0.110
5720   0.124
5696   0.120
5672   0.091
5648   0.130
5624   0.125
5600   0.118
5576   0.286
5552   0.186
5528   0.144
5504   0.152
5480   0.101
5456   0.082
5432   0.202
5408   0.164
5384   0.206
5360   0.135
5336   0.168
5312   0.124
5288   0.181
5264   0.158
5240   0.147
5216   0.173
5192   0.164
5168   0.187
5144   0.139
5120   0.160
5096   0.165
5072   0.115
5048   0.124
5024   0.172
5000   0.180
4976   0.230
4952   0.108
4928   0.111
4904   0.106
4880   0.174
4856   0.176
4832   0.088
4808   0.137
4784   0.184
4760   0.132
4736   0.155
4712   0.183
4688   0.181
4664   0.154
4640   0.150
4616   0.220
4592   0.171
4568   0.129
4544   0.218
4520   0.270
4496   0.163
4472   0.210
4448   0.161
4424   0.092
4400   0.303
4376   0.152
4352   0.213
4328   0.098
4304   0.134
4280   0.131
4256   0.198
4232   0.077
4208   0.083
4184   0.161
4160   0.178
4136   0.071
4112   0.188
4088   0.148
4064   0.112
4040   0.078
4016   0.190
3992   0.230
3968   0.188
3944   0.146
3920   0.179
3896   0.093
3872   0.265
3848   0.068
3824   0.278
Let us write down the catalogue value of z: 1.563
